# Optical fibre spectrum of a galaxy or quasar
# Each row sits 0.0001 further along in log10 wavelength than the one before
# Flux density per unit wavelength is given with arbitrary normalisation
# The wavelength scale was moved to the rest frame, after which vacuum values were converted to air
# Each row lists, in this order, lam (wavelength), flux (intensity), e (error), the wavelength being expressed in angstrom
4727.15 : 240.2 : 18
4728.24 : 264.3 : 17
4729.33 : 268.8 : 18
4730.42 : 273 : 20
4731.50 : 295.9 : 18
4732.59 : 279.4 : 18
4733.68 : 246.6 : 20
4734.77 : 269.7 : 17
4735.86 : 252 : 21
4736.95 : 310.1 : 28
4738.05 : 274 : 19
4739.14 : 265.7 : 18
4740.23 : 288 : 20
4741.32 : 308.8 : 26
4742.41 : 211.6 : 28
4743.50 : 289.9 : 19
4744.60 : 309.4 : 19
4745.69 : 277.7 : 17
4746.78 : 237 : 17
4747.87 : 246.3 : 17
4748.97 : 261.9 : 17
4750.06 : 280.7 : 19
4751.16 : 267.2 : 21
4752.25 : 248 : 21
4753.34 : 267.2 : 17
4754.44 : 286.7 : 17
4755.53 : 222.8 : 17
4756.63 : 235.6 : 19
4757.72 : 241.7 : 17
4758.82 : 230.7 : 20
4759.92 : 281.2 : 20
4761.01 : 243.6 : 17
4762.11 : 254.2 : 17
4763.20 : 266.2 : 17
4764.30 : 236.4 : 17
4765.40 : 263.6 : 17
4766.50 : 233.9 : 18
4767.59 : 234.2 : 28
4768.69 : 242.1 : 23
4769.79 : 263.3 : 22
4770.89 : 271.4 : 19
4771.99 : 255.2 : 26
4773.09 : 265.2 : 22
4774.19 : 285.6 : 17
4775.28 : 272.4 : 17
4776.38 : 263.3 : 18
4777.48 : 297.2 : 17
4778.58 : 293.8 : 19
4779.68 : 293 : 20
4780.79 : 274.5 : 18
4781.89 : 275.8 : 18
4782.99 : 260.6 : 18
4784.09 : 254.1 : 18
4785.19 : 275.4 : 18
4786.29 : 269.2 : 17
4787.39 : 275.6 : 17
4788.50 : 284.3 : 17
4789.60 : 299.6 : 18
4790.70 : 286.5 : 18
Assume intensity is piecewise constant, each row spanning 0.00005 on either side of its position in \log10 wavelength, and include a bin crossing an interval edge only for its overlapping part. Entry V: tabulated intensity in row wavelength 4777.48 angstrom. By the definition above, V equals 297.2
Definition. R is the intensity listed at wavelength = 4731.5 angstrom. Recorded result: 295.9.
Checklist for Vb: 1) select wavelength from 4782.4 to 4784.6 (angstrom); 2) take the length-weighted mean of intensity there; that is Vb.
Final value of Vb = 258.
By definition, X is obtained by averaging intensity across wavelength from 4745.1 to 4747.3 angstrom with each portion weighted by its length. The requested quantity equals 259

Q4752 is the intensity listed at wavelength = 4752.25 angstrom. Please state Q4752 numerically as 248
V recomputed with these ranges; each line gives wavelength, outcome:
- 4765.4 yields 263.6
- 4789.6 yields 299.6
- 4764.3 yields 236.4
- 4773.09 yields 265.2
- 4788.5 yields 284.3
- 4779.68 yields 293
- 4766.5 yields 233.9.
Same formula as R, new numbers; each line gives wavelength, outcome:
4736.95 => 310.1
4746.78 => 237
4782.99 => 260.6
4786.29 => 269.2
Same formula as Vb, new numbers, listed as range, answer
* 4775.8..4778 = 280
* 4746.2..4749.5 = 249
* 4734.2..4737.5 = 277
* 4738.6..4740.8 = 278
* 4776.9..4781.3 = 289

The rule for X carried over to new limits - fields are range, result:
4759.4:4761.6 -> 262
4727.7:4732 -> 276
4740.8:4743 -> 261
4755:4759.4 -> 233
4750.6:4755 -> 267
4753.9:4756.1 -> 254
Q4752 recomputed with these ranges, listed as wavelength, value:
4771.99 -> 255.2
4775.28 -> 272.4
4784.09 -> 254.1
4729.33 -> 268.8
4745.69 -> 277.7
